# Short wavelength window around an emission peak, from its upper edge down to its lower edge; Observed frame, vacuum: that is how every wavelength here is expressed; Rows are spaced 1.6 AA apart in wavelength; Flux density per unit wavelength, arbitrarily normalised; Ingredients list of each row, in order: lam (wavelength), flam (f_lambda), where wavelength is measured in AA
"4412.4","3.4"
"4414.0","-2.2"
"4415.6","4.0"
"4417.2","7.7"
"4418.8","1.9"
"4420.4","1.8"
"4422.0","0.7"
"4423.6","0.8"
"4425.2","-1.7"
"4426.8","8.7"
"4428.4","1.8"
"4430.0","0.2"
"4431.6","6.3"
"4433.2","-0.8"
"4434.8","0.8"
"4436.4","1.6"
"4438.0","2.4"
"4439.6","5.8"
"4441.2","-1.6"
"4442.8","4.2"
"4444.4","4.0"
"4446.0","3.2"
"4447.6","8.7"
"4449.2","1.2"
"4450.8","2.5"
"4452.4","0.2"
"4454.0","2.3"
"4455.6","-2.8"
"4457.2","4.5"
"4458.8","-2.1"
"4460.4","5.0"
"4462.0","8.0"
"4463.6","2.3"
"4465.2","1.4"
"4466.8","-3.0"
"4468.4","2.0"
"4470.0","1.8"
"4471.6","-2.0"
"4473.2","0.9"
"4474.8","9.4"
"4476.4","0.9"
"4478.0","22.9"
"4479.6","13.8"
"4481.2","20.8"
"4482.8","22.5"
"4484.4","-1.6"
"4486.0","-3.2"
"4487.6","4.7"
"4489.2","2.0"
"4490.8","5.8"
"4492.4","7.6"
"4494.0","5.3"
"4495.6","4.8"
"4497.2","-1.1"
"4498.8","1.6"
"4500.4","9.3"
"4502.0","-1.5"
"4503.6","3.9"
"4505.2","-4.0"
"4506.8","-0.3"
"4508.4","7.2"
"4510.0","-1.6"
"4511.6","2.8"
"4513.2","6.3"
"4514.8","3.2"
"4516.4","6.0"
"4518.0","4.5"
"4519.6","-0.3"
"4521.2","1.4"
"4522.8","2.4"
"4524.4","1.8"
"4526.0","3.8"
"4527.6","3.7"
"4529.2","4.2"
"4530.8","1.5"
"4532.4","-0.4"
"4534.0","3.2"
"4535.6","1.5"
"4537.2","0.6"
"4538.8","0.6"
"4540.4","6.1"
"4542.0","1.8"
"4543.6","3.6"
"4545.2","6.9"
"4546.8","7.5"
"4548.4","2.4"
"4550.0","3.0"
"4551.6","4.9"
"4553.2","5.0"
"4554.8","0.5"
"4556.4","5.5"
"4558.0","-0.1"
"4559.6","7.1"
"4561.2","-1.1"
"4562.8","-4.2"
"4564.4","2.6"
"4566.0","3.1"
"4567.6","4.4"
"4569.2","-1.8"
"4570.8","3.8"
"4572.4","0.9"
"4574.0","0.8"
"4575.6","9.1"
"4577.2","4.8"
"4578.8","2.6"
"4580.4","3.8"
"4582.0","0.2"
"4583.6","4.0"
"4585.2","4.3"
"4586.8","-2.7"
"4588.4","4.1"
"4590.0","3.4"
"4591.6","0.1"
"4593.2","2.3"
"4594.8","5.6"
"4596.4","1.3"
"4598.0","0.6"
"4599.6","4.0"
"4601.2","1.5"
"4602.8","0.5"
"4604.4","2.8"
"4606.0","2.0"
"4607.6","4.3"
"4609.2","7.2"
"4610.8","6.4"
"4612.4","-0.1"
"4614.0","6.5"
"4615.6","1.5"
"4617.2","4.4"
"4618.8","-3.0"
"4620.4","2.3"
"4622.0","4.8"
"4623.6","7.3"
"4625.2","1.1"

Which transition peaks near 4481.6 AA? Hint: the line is [O II] 3727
